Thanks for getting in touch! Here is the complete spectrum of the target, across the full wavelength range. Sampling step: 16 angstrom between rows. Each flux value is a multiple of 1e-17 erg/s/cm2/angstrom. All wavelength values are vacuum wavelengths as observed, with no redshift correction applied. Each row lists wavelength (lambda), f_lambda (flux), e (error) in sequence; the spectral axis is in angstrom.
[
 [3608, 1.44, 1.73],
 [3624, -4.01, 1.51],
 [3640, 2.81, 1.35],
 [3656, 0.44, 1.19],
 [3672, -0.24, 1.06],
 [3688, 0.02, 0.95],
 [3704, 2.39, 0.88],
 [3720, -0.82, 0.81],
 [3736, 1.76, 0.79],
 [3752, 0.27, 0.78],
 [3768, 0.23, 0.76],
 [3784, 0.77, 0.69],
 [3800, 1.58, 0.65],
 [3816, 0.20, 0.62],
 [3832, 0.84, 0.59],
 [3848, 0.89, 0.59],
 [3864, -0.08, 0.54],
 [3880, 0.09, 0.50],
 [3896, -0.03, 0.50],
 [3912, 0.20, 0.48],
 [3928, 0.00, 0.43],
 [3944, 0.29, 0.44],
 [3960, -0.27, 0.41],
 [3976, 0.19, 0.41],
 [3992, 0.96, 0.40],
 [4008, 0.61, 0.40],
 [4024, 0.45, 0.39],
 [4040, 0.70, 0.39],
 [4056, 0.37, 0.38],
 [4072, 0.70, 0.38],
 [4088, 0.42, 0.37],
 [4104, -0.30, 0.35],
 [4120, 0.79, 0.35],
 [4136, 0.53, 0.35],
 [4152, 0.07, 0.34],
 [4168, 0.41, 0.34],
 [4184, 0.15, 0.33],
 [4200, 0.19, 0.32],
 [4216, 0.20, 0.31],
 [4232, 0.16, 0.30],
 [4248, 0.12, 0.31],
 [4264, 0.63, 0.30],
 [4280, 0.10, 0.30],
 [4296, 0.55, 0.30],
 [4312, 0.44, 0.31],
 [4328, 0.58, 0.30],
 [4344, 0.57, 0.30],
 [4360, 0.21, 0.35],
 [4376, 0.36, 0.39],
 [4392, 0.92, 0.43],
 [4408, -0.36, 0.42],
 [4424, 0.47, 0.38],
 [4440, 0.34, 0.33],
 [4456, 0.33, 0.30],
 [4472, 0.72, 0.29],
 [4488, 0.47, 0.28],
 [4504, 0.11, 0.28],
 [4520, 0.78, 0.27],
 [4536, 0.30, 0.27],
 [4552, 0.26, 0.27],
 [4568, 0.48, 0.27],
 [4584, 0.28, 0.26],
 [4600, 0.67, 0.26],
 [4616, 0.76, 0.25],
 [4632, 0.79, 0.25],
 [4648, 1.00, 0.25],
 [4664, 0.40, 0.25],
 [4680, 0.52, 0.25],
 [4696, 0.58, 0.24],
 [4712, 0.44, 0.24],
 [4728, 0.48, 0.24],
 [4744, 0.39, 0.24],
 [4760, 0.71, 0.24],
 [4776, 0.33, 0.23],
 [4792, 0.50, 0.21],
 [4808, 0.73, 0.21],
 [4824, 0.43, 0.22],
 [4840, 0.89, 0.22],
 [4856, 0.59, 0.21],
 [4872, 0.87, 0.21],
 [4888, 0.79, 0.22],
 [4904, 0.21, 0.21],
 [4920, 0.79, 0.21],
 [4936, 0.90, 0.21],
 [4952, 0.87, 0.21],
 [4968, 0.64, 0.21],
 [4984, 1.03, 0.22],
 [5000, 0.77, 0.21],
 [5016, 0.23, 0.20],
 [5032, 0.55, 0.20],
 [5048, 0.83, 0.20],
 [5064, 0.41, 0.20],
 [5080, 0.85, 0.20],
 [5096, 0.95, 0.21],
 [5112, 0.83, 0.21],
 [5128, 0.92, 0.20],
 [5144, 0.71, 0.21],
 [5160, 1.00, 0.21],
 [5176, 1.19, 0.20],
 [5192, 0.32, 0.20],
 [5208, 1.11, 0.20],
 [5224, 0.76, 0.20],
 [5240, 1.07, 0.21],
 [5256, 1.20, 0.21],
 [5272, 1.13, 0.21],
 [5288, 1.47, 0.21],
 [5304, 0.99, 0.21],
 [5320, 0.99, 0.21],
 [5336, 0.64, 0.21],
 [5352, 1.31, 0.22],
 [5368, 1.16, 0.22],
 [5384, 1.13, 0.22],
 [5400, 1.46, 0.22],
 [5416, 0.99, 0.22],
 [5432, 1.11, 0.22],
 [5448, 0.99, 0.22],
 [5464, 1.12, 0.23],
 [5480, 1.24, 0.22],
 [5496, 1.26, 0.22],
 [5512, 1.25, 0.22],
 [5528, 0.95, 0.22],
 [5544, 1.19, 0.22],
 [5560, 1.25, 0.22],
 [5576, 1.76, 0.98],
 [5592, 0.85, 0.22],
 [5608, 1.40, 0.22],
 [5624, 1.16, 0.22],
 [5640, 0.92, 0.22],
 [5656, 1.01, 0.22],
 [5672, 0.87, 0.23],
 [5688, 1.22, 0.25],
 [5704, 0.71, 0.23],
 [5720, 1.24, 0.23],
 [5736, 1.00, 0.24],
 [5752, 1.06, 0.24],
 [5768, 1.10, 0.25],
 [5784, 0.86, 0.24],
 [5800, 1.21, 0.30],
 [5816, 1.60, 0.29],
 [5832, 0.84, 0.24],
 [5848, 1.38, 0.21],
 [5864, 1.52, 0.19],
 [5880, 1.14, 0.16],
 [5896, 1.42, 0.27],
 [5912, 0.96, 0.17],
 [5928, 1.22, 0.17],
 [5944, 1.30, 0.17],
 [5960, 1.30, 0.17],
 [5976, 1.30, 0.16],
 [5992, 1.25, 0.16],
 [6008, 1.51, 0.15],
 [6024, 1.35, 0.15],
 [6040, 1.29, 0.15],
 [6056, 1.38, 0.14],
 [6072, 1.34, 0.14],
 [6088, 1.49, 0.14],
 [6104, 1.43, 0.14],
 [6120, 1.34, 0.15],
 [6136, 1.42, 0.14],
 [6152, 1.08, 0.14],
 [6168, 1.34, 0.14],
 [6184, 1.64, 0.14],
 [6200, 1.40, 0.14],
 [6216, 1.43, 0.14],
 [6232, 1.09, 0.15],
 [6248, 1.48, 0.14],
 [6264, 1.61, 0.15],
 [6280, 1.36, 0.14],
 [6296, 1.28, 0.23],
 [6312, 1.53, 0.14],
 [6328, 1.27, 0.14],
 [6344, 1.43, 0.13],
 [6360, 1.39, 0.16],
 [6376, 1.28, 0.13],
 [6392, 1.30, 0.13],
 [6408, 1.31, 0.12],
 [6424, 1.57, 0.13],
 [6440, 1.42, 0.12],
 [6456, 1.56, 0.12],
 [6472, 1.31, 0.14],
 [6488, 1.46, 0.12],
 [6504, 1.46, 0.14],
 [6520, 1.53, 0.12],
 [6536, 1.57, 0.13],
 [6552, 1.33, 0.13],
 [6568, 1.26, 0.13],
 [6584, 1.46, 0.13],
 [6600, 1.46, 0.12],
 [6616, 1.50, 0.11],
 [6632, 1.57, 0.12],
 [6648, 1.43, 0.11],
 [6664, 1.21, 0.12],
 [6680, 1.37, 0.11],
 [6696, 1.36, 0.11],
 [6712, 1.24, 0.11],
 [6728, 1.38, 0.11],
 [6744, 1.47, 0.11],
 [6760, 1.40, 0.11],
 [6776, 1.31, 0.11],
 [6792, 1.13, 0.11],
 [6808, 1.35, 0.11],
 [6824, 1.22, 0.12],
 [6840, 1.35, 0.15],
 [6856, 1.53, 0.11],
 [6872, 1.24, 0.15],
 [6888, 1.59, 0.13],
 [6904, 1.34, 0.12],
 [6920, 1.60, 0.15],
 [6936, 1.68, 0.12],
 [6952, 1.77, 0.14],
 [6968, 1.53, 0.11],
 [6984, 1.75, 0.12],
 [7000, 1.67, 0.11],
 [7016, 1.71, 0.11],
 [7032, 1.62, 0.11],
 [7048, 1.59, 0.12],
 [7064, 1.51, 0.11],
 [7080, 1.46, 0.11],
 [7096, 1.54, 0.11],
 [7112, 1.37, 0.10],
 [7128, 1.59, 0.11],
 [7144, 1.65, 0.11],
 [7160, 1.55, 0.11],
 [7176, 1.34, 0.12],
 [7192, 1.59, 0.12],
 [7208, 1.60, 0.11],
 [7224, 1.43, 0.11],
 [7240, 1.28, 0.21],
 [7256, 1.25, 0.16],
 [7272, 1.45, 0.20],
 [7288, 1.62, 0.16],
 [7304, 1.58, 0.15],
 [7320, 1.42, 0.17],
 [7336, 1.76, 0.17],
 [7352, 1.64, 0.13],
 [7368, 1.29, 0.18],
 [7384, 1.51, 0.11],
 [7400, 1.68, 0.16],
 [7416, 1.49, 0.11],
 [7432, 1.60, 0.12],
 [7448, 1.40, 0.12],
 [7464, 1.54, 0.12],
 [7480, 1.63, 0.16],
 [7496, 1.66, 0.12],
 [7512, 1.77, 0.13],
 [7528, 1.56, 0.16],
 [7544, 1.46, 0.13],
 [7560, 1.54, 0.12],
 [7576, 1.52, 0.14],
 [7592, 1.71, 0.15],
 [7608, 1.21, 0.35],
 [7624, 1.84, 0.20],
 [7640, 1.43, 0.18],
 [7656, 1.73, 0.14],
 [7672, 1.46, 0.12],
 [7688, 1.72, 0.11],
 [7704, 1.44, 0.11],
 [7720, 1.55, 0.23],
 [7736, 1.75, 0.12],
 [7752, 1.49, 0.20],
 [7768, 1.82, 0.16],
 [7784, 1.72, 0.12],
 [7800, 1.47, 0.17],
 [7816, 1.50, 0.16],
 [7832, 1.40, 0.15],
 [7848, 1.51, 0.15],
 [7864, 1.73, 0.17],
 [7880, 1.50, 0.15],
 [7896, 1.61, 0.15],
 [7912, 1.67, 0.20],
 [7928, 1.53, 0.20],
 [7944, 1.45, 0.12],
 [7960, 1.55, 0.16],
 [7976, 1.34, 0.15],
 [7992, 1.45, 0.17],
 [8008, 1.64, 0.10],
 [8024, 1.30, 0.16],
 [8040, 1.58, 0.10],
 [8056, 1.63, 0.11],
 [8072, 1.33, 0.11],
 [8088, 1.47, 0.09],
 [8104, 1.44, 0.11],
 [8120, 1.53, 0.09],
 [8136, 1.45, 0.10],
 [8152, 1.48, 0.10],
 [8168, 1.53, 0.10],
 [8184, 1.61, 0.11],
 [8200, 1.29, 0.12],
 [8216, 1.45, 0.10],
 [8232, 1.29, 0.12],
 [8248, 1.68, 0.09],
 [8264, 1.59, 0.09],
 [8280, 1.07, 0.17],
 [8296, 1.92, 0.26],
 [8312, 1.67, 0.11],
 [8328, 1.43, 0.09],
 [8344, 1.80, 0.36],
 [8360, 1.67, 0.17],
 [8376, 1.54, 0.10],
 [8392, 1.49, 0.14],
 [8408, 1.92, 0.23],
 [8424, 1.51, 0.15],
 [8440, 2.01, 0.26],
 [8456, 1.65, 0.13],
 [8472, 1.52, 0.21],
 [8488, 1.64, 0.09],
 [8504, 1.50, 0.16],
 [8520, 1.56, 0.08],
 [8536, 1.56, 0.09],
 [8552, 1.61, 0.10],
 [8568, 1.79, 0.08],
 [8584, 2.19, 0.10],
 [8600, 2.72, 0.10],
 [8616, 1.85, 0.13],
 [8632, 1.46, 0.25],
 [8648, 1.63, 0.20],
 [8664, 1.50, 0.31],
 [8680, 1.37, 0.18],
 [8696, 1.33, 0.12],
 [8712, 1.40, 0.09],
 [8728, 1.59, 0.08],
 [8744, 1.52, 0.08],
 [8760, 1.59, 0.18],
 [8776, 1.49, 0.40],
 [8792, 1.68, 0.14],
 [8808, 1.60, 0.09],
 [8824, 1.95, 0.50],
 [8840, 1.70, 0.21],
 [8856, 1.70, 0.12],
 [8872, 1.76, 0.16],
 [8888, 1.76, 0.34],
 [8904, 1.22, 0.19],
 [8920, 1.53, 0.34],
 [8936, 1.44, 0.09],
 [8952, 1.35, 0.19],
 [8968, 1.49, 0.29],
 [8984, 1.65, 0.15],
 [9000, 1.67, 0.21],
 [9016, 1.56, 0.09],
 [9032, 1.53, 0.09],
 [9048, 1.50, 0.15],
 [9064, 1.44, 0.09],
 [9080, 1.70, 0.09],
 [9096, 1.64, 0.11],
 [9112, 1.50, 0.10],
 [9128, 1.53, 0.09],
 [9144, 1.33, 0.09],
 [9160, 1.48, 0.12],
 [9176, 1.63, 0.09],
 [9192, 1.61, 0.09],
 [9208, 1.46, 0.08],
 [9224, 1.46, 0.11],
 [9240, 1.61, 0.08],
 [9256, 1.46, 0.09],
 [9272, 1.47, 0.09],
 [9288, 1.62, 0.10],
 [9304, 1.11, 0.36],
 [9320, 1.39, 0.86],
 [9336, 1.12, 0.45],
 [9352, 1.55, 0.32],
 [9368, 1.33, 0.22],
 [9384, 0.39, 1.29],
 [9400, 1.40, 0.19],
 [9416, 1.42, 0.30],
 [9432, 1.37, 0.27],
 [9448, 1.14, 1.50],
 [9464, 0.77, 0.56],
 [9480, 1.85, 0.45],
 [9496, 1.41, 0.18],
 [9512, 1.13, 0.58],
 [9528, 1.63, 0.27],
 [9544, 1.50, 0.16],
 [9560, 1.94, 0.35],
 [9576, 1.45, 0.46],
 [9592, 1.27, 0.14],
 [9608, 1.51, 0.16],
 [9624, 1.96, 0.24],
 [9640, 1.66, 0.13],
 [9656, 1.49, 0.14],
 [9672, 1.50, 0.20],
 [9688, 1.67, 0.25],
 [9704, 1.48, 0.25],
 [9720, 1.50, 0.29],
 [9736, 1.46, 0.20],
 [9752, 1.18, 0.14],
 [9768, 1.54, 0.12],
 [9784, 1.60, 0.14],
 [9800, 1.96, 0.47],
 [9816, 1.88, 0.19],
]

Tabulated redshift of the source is 0.31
